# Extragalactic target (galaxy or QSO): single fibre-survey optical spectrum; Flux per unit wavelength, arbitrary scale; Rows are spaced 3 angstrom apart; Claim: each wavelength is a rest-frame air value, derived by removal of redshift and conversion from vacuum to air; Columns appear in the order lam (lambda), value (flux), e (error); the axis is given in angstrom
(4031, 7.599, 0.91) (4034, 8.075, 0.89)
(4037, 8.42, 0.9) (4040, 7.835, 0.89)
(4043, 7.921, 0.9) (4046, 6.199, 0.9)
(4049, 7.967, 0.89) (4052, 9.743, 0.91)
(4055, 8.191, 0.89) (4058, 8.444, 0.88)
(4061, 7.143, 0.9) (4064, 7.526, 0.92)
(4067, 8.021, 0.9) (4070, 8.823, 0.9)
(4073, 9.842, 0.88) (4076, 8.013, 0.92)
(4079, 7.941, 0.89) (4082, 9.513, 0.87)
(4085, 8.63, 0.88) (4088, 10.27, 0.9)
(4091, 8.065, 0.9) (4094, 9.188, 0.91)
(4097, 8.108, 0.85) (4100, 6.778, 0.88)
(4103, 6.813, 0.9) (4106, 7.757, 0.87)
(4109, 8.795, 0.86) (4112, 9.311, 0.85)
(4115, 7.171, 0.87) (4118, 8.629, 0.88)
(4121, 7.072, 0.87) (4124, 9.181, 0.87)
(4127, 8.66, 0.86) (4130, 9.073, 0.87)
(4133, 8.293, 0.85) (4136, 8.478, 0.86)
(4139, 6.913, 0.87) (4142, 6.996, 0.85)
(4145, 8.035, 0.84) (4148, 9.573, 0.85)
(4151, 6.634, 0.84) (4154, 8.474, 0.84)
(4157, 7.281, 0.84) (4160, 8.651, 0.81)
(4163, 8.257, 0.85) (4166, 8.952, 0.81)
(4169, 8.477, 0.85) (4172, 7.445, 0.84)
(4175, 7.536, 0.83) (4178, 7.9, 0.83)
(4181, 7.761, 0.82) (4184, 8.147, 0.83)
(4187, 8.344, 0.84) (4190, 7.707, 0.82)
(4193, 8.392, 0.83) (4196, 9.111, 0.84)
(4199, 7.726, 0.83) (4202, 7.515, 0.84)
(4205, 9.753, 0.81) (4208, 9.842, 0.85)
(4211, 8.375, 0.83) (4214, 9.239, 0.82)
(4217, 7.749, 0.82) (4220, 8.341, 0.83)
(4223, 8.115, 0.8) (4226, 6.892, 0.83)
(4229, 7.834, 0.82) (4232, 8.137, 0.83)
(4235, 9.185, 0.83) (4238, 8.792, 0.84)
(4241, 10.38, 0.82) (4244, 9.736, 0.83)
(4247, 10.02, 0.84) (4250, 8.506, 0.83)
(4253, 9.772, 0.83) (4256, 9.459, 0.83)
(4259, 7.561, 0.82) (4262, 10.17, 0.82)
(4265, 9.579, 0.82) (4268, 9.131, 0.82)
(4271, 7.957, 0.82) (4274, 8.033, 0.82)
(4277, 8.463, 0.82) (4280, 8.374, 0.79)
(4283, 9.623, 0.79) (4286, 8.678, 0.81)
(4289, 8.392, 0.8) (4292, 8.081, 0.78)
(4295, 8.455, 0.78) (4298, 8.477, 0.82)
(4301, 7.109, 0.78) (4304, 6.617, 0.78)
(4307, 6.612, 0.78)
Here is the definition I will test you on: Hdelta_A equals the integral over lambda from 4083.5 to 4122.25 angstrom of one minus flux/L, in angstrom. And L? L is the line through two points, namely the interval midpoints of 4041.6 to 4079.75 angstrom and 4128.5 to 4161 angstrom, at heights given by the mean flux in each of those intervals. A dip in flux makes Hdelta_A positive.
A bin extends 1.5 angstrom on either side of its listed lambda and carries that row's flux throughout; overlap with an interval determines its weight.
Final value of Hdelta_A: -0.6 angstrom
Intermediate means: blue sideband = 8.14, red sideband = 8.03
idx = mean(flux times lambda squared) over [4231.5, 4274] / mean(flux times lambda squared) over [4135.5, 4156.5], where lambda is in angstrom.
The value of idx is 1.2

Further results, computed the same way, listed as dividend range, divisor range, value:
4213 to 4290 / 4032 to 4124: 1.16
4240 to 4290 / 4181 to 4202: 1.15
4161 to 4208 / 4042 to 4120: 1.05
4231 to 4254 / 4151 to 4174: 1.20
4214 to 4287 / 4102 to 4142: 1.15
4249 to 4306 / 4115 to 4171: 1.11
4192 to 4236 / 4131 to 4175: 1.08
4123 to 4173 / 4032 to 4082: 1.05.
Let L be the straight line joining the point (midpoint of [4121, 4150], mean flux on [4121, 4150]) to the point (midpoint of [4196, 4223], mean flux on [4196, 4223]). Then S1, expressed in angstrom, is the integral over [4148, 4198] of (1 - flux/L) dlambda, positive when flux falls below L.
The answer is 1.84 angstrom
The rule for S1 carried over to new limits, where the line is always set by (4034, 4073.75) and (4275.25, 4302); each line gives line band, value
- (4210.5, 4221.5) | -0.1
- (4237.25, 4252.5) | -2.1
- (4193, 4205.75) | -0.2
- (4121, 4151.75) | 0.2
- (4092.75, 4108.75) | 0.8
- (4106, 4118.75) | -0.3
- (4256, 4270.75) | -1.1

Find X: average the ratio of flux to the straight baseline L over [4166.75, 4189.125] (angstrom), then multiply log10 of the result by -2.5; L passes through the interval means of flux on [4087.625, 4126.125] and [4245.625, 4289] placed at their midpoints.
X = 0.07 mag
